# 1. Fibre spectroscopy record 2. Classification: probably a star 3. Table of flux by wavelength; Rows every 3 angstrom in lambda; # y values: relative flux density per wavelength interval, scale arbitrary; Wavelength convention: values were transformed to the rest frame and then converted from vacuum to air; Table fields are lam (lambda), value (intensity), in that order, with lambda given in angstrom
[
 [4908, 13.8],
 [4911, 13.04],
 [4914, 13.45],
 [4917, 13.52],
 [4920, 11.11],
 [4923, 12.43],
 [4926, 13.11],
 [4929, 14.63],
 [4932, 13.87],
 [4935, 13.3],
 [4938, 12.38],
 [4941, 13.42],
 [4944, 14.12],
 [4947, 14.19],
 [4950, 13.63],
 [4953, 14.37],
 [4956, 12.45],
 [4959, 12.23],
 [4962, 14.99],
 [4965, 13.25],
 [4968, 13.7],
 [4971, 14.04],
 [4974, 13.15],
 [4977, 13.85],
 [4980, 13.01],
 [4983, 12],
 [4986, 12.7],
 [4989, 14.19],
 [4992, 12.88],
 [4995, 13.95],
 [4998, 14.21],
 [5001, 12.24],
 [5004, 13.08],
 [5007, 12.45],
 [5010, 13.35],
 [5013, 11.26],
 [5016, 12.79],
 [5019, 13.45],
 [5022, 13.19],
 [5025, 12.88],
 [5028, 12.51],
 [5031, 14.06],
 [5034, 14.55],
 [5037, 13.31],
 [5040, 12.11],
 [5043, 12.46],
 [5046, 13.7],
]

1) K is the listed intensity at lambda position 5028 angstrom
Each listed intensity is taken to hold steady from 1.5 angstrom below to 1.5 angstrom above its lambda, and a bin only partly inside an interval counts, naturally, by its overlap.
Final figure 12.51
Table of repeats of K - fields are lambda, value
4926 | 13.11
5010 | 13.35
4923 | 12.43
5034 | 14.55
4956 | 12.45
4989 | 14.19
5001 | 12.24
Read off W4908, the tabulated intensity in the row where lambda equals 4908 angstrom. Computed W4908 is 13.8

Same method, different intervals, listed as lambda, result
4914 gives 13.45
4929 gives 14.63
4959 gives 12.23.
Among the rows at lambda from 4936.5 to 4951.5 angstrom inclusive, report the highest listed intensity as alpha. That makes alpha 14.19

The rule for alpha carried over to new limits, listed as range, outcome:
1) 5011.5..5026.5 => 13.45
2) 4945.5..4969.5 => 14.99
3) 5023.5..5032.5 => 14.06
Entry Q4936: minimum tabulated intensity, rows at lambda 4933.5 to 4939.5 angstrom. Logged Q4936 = 12.38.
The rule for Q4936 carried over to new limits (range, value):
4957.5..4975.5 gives 12.23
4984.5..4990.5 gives 12.7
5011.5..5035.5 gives 11.26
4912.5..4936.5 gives 11.11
